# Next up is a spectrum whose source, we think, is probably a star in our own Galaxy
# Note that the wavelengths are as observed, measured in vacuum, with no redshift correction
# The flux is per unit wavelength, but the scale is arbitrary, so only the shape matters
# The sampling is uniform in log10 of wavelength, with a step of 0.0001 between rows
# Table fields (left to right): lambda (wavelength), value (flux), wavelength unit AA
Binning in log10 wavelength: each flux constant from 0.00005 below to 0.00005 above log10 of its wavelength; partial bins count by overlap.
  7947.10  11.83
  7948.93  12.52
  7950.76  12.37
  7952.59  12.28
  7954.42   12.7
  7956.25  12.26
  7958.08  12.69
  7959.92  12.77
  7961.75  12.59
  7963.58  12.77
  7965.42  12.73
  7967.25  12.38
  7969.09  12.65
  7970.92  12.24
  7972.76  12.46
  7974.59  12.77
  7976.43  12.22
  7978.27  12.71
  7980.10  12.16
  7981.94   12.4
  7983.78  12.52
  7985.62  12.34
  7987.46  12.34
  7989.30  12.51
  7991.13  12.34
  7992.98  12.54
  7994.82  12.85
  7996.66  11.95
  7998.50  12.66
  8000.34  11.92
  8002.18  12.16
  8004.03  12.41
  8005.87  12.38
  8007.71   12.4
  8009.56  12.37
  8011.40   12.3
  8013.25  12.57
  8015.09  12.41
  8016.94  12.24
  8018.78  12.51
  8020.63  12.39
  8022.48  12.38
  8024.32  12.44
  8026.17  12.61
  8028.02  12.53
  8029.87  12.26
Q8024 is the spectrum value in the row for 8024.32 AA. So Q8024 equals 12.44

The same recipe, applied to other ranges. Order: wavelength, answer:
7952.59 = 12.28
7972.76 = 12.46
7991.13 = 12.34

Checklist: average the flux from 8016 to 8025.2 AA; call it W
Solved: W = 12.4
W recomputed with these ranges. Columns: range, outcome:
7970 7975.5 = 12.5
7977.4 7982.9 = 12.4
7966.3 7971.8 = 12.4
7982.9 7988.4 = 12.4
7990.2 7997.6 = 12.4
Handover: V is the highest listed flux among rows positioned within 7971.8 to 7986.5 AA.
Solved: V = 12.77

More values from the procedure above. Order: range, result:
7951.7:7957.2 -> 12.7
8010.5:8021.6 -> 12.57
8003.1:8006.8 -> 12.41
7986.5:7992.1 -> 12.51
